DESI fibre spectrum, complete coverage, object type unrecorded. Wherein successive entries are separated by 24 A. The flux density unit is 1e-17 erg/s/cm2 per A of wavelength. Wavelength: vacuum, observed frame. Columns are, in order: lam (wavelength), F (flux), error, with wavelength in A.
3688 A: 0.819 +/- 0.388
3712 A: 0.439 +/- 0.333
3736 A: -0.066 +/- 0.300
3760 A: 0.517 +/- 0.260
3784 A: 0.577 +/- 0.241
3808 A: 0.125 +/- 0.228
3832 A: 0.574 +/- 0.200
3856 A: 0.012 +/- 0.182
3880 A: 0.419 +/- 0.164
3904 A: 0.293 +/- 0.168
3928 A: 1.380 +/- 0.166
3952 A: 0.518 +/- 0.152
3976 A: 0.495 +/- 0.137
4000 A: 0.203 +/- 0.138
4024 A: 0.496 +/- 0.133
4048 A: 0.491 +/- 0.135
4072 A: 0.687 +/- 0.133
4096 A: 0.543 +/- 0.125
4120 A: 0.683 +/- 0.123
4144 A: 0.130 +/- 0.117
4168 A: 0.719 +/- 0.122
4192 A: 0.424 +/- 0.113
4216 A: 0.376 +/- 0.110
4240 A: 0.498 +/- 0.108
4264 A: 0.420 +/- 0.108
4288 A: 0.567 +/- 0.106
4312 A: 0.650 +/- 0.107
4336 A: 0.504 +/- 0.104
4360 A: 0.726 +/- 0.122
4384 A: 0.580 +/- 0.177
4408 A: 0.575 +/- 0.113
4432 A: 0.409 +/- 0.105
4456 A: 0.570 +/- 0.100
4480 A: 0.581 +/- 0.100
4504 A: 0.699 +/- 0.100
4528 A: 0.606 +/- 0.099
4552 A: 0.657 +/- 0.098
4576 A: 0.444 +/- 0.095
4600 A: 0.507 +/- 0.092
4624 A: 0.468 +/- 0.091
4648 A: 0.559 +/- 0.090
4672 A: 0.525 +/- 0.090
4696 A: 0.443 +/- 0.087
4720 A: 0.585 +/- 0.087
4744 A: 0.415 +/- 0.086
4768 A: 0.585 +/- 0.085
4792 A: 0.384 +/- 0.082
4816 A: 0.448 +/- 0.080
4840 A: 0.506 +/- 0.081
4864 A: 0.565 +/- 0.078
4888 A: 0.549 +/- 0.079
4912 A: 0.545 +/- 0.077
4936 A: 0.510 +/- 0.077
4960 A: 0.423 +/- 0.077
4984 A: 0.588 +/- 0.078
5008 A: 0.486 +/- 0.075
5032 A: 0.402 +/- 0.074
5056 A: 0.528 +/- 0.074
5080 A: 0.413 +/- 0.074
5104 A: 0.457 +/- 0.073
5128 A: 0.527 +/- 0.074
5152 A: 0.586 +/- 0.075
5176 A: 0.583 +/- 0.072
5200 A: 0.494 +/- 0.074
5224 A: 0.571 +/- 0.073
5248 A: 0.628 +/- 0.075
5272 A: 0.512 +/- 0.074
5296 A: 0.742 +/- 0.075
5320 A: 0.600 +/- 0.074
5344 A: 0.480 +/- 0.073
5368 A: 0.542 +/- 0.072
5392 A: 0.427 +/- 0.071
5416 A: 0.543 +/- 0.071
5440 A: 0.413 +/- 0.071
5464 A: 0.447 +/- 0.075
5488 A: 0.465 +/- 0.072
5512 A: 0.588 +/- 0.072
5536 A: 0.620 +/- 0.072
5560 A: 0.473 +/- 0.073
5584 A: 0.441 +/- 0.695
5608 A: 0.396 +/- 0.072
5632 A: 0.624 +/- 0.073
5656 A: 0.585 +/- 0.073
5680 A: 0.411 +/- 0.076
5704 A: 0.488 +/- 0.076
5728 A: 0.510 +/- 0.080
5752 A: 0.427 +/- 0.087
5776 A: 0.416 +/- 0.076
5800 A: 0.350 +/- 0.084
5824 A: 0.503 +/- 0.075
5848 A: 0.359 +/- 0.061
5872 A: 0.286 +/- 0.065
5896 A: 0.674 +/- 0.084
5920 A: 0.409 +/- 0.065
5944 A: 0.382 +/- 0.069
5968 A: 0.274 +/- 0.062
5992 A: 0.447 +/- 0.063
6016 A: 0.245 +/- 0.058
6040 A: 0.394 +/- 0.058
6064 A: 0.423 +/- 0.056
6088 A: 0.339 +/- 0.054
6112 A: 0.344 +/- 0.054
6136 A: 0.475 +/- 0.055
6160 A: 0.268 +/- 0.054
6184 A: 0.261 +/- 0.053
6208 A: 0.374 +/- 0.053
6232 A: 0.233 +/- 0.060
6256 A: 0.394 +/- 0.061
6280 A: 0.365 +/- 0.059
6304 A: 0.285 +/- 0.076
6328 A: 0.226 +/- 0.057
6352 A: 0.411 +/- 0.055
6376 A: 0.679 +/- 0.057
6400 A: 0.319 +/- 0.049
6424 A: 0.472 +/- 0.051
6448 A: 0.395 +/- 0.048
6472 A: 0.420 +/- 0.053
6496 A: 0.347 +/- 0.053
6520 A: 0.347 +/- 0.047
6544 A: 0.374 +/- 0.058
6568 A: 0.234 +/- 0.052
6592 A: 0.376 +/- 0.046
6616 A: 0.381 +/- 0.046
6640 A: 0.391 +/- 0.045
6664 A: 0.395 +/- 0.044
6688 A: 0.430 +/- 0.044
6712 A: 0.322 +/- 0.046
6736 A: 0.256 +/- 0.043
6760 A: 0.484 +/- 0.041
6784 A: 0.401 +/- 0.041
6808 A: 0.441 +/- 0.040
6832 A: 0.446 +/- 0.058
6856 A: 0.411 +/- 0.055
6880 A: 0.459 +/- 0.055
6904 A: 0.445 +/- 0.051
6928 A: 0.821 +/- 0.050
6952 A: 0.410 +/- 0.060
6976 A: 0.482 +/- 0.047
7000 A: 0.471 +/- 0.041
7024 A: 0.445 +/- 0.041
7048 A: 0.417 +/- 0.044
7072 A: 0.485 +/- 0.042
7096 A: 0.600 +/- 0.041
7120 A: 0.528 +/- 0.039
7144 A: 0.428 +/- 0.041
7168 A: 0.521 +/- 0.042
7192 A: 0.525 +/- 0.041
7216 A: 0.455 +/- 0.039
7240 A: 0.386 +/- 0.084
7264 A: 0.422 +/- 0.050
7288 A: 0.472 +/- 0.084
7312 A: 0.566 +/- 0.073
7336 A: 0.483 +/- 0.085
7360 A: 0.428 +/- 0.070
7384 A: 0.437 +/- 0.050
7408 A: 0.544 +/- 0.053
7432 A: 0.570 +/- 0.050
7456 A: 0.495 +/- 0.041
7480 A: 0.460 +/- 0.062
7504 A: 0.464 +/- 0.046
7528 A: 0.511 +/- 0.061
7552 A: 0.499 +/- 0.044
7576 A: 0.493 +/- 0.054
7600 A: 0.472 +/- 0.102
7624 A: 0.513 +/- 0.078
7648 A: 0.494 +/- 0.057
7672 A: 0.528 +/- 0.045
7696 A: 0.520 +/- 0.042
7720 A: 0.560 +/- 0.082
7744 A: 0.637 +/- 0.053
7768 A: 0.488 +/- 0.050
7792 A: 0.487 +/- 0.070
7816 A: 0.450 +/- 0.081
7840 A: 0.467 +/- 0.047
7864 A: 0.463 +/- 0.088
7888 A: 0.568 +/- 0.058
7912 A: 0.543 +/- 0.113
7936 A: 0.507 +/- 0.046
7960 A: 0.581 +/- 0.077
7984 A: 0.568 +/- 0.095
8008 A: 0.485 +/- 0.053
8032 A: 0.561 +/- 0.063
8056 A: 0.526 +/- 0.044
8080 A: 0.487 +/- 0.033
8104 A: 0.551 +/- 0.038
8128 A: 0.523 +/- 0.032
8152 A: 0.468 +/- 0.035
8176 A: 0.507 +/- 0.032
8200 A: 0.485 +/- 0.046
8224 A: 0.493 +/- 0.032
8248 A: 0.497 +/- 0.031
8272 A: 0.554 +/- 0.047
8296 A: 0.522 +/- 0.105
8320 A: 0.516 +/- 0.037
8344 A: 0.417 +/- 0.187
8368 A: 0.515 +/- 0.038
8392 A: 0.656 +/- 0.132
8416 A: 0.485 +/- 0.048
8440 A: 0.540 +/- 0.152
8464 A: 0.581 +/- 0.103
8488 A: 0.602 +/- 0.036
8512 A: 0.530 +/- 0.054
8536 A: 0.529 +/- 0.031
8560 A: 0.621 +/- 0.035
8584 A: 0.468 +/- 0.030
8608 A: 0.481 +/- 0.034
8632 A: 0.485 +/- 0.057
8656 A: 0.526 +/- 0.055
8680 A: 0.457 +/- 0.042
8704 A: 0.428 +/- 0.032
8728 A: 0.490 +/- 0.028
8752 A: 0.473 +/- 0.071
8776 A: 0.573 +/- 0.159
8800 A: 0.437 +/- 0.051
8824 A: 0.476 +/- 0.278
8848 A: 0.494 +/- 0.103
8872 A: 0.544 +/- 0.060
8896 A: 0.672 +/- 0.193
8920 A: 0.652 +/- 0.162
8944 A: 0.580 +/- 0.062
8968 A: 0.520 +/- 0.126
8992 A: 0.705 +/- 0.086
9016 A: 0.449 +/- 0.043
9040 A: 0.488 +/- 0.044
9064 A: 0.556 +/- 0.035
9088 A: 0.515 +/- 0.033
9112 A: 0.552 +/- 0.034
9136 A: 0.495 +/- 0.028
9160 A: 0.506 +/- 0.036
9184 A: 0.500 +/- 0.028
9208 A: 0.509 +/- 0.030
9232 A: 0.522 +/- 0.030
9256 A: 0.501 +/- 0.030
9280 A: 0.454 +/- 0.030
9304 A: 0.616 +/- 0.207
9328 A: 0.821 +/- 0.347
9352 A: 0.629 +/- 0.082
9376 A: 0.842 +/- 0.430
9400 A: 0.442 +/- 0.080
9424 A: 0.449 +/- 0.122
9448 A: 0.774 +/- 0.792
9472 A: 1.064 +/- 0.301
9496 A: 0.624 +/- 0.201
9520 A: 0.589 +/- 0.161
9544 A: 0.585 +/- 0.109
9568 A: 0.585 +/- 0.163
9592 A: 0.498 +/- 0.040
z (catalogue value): 0.06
